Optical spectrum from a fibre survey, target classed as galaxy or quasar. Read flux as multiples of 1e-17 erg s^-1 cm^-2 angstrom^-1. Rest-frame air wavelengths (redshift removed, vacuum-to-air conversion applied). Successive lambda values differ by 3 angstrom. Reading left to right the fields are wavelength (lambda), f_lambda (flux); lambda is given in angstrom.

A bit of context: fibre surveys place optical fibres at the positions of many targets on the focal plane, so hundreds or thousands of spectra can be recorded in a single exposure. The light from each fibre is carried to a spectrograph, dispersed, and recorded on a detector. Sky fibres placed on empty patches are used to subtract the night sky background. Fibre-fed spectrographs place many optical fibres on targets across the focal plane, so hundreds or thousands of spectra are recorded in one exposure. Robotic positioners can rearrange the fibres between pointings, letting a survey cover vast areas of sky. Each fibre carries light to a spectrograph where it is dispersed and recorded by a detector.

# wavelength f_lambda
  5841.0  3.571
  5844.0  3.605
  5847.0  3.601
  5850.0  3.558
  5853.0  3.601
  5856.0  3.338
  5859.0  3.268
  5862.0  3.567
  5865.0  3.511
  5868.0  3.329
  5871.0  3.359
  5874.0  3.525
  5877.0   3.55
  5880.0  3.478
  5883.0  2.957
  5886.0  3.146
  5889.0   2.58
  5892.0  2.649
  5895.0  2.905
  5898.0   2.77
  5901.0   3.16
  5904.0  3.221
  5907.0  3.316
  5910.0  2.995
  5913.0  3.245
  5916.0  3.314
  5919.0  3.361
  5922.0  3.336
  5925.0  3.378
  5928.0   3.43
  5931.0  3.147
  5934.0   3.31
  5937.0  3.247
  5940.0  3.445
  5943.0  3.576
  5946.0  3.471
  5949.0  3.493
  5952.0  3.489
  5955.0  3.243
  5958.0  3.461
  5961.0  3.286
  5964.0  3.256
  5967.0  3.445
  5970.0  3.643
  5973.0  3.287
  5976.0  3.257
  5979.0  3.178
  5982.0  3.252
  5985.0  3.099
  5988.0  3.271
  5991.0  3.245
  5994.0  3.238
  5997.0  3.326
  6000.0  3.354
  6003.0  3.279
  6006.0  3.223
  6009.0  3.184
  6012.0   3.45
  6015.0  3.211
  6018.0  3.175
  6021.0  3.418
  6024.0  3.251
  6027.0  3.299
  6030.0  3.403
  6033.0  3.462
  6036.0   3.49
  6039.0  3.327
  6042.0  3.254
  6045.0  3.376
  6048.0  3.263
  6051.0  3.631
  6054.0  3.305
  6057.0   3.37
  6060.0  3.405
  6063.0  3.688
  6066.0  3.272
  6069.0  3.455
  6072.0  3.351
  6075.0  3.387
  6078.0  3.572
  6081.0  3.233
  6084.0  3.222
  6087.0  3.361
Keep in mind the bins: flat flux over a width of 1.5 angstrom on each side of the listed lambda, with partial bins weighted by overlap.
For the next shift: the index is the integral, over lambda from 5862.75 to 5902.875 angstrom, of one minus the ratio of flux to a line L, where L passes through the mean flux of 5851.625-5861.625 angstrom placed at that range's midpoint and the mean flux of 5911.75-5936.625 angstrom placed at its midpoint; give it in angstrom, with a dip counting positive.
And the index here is 2.6 angstrom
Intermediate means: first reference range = 3.42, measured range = 3.16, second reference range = 3.31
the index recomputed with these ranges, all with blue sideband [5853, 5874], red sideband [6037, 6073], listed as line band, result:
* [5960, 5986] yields 0.8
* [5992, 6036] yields 1.1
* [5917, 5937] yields 0.5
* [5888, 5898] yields 2.0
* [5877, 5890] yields 1.1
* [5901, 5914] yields 0.9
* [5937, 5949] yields -0.2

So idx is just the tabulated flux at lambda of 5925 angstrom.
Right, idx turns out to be 3.378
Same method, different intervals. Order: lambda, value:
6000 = 3.354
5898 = 2.77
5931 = 3.147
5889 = 2.58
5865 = 3.511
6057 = 3.37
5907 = 3.316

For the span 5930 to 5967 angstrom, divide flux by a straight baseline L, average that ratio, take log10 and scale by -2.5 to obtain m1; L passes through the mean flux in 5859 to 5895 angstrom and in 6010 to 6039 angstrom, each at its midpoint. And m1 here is -0.03 mag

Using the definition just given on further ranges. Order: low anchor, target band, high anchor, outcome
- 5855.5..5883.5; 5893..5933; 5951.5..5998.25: 0.06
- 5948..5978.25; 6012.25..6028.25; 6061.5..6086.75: 0.03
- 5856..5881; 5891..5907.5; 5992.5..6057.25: 0.14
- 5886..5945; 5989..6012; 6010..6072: 0.01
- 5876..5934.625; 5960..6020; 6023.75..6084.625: 0.00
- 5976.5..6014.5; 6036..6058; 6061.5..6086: -0.01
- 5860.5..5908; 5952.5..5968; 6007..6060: -0.03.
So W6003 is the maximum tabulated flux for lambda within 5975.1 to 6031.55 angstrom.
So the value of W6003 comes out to 3.45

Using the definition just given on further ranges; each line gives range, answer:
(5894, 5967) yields 3.576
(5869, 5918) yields 3.55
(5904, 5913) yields 3.316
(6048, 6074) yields 3.688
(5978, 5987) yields 3.252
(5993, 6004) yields 3.354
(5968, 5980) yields 3.643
